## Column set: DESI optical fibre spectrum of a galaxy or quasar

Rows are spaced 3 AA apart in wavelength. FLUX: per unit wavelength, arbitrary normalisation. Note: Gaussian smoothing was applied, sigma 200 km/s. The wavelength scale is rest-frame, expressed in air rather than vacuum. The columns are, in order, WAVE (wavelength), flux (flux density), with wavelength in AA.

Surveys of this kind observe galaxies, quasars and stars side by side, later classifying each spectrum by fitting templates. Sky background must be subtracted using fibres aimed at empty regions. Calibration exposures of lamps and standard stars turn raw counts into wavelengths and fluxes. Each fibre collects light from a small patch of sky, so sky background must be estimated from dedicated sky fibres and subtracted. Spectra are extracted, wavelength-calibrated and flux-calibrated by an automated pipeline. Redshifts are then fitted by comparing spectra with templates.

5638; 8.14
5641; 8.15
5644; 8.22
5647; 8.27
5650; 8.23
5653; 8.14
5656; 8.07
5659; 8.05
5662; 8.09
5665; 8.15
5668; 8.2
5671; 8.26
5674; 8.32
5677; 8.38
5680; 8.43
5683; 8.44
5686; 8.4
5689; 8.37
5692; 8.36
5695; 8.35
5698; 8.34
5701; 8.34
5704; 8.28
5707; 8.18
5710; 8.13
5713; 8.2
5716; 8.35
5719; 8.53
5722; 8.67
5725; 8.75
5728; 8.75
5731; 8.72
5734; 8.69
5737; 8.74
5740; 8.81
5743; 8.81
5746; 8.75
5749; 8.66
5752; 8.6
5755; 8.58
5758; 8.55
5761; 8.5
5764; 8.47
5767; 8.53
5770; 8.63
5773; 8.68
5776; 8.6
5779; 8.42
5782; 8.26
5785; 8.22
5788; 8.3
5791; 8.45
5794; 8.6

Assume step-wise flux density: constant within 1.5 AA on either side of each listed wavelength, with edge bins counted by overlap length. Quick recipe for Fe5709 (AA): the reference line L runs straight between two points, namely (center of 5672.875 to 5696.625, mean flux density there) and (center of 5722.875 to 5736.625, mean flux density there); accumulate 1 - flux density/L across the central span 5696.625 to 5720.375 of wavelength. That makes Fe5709 0.8 AA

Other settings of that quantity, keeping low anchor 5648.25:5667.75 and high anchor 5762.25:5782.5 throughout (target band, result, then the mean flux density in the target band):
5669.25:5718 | -0.4 AA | 8.32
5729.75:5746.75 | -0.7 AA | 8.75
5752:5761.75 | -0.1 AA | 8.56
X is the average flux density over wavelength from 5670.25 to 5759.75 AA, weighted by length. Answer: 8.49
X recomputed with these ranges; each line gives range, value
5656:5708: 8.29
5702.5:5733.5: 8.46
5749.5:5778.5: 8.57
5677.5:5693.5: 8.4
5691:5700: 8.35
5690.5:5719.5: 8.3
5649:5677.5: 8.18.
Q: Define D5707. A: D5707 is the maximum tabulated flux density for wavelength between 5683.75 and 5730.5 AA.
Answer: 8.75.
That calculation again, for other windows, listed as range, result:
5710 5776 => 8.81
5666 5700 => 8.44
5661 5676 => 8.32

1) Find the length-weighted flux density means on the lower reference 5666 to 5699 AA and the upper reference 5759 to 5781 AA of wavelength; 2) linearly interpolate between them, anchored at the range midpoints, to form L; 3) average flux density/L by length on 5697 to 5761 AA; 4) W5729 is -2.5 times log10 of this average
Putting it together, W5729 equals -0.01 mag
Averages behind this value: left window 8.35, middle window 8.54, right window 8.54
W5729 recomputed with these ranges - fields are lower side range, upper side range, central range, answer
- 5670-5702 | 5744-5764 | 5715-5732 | -0.02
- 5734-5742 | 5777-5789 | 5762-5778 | -0.02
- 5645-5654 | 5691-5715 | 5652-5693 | 0.00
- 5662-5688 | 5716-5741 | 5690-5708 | 0.02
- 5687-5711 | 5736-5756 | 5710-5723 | 0.01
